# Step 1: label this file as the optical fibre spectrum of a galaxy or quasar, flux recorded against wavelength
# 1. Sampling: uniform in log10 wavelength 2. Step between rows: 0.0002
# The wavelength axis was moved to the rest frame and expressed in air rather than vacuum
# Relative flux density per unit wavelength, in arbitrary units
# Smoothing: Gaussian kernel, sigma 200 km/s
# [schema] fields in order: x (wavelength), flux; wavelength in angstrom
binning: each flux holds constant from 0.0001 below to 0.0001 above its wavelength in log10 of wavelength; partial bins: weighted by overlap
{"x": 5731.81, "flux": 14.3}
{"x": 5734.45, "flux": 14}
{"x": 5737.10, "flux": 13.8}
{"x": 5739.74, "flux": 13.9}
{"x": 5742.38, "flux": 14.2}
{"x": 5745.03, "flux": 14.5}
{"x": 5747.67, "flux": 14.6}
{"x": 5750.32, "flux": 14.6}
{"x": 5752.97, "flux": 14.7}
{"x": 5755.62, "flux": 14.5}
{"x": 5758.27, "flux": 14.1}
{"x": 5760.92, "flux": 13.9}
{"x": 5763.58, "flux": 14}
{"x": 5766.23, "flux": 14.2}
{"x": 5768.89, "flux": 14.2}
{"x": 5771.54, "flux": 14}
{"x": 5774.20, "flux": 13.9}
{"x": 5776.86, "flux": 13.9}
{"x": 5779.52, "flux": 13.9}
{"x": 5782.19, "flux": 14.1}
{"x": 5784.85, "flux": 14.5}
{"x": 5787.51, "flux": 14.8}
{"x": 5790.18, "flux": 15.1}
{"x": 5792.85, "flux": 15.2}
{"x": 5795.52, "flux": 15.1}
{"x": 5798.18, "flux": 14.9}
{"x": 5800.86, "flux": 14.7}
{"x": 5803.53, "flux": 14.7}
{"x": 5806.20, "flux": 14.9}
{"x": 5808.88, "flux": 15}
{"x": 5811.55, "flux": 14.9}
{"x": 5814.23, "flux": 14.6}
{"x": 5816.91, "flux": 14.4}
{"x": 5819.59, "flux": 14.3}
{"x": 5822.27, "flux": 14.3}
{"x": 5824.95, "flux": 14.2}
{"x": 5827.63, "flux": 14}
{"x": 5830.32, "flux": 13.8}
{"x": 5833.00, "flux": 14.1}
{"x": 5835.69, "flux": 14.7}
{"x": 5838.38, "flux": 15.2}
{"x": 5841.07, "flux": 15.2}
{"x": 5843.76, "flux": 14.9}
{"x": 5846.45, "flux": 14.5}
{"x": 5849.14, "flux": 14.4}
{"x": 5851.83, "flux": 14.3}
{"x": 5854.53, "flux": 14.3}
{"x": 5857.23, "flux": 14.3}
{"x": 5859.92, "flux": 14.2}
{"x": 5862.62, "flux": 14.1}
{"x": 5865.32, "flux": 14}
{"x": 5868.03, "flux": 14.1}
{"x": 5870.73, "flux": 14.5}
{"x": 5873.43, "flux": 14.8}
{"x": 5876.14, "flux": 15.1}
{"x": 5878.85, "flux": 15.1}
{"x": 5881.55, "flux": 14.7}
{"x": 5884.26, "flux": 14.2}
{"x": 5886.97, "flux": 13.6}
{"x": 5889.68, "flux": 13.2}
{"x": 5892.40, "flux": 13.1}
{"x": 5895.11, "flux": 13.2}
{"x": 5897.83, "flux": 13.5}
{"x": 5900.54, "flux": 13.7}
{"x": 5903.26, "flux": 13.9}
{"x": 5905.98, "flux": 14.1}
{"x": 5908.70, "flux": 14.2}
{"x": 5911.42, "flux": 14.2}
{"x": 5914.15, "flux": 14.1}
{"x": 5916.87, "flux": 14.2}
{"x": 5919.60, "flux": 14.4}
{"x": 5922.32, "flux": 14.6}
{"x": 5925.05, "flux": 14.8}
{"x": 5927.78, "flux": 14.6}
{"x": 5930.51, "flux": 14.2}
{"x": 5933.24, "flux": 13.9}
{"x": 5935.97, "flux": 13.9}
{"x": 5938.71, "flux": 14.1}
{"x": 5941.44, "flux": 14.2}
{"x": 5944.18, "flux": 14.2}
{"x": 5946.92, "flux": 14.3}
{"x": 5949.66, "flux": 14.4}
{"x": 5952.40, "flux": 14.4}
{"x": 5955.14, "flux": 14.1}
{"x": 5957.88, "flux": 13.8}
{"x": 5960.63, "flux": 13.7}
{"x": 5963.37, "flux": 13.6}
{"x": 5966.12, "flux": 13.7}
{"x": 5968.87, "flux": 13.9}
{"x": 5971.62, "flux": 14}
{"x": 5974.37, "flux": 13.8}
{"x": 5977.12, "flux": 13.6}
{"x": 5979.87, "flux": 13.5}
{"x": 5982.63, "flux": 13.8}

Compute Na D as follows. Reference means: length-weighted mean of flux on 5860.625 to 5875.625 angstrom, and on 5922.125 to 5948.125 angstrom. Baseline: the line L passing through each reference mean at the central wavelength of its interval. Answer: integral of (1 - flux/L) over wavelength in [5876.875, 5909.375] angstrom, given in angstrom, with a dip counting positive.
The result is 0.9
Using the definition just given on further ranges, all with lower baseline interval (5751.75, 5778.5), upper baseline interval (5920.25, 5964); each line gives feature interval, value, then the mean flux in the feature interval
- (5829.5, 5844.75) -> -0.6 angstrom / 14.7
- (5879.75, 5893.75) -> 0.4 angstrom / 13.8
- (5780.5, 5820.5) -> -1.7 angstrom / 14.7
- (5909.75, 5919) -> 0.0 angstrom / 14.2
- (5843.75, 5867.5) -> -0.2 angstrom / 14.3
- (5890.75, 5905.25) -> 0.7 angstrom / 13.5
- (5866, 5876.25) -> -0.3 angstrom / 14.5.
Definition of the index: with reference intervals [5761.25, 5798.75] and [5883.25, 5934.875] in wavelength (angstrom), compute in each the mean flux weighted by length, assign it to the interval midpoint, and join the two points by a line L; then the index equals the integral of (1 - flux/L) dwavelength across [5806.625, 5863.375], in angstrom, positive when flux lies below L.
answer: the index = -1.0 angstrom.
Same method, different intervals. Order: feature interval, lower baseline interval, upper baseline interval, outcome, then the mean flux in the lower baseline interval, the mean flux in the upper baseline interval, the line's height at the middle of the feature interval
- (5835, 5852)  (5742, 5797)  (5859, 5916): -0.7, 14.4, 14.1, 14.2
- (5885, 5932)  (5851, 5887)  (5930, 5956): 1.0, 14.4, 14.2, 14.3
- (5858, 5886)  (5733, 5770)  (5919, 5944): -0.4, 14.2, 14.3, 14.3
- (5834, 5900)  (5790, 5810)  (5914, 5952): 1.5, 14.9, 14.3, 14.6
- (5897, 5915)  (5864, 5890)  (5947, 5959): 0.4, 14.4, 14.2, 14.3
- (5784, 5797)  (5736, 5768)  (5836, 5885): -0.5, 14.3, 14.6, 14.4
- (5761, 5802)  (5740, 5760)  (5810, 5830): -0.1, 14.4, 14.4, 14.4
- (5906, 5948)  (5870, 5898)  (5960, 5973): -1.0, 14.1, 13.8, 13.9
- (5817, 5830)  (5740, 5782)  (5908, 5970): 0.0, 14.2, 14.2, 14.2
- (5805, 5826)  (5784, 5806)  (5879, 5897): 0.1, 14.9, 13.8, 14.6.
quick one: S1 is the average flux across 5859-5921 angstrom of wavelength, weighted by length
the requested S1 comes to 14.1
